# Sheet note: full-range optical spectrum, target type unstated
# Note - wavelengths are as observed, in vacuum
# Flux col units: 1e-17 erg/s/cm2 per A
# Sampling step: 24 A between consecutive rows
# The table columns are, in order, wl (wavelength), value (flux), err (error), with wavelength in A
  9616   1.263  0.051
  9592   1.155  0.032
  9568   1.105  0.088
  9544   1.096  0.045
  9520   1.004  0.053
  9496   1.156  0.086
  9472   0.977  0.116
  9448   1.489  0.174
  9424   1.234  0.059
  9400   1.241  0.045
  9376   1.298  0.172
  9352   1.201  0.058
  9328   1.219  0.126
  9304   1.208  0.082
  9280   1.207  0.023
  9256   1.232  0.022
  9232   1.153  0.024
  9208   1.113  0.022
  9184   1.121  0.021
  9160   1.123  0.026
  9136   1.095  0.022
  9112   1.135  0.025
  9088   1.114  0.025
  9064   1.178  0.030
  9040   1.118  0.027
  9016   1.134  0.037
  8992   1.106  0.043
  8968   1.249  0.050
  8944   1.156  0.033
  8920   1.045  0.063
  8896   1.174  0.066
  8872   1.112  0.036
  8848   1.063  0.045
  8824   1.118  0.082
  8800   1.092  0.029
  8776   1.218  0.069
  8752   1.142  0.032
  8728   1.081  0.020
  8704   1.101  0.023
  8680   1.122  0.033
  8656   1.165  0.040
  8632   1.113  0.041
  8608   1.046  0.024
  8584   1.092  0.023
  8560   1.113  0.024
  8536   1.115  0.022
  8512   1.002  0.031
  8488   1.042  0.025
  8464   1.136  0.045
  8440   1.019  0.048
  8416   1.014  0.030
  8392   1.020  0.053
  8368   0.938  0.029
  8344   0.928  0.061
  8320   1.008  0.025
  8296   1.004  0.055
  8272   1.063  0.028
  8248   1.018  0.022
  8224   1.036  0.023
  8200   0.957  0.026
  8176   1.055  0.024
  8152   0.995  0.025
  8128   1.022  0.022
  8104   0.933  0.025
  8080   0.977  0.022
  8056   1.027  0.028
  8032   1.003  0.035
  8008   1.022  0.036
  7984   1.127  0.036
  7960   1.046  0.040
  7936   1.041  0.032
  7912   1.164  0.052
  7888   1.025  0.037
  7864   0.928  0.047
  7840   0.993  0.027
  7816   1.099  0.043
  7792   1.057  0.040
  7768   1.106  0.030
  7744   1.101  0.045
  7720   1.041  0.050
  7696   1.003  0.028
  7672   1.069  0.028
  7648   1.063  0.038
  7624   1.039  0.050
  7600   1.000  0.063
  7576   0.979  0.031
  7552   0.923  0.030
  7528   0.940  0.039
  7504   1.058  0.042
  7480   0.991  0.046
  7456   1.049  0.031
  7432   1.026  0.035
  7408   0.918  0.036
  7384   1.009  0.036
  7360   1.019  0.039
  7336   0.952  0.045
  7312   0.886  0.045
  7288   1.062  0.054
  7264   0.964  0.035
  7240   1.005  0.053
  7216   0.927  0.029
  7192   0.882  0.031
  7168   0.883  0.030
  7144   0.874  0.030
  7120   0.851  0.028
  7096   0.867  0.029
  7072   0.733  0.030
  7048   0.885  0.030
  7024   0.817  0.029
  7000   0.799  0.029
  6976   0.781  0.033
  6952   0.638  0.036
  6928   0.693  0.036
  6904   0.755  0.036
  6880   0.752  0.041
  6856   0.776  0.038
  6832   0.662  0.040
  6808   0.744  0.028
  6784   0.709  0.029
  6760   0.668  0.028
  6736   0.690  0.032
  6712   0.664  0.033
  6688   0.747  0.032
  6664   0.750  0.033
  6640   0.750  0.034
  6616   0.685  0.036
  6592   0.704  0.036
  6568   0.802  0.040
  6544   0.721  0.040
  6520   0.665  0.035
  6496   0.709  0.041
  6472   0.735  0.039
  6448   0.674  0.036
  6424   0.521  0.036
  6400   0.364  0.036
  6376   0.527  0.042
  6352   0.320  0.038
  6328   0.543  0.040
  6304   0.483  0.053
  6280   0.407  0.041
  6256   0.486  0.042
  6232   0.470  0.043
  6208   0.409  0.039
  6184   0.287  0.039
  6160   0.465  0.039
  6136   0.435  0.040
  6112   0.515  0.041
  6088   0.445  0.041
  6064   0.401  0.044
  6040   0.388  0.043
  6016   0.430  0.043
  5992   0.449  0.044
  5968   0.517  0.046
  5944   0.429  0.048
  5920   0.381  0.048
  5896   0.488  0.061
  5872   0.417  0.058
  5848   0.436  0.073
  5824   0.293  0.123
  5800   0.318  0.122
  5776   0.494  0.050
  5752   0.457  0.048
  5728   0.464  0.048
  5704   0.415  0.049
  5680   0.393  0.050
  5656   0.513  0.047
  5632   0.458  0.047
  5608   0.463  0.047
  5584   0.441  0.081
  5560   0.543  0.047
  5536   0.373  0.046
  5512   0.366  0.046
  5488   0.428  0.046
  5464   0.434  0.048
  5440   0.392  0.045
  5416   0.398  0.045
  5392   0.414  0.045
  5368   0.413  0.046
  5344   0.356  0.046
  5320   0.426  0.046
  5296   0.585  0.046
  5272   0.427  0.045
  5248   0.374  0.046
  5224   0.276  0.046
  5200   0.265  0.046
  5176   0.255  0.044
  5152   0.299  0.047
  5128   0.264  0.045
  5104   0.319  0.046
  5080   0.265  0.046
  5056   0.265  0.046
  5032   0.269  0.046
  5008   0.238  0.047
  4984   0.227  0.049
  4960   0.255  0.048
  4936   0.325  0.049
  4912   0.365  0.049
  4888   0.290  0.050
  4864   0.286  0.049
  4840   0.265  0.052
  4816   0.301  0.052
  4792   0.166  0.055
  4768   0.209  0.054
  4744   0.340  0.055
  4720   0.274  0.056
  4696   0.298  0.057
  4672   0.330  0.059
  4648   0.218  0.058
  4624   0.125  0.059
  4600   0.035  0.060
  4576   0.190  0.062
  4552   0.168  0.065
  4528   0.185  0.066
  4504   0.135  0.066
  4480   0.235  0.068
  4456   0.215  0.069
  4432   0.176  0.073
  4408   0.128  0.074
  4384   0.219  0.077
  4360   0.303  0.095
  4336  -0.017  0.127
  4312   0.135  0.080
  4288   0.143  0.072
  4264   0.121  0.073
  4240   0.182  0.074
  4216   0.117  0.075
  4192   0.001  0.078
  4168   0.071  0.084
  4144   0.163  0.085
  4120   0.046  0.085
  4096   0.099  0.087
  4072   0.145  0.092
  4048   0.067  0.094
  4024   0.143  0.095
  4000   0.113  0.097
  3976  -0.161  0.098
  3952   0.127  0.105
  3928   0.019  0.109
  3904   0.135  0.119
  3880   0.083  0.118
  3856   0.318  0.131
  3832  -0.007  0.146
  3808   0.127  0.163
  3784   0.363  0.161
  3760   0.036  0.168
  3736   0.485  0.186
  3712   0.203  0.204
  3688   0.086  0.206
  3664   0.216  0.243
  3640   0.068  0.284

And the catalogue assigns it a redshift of 0.614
